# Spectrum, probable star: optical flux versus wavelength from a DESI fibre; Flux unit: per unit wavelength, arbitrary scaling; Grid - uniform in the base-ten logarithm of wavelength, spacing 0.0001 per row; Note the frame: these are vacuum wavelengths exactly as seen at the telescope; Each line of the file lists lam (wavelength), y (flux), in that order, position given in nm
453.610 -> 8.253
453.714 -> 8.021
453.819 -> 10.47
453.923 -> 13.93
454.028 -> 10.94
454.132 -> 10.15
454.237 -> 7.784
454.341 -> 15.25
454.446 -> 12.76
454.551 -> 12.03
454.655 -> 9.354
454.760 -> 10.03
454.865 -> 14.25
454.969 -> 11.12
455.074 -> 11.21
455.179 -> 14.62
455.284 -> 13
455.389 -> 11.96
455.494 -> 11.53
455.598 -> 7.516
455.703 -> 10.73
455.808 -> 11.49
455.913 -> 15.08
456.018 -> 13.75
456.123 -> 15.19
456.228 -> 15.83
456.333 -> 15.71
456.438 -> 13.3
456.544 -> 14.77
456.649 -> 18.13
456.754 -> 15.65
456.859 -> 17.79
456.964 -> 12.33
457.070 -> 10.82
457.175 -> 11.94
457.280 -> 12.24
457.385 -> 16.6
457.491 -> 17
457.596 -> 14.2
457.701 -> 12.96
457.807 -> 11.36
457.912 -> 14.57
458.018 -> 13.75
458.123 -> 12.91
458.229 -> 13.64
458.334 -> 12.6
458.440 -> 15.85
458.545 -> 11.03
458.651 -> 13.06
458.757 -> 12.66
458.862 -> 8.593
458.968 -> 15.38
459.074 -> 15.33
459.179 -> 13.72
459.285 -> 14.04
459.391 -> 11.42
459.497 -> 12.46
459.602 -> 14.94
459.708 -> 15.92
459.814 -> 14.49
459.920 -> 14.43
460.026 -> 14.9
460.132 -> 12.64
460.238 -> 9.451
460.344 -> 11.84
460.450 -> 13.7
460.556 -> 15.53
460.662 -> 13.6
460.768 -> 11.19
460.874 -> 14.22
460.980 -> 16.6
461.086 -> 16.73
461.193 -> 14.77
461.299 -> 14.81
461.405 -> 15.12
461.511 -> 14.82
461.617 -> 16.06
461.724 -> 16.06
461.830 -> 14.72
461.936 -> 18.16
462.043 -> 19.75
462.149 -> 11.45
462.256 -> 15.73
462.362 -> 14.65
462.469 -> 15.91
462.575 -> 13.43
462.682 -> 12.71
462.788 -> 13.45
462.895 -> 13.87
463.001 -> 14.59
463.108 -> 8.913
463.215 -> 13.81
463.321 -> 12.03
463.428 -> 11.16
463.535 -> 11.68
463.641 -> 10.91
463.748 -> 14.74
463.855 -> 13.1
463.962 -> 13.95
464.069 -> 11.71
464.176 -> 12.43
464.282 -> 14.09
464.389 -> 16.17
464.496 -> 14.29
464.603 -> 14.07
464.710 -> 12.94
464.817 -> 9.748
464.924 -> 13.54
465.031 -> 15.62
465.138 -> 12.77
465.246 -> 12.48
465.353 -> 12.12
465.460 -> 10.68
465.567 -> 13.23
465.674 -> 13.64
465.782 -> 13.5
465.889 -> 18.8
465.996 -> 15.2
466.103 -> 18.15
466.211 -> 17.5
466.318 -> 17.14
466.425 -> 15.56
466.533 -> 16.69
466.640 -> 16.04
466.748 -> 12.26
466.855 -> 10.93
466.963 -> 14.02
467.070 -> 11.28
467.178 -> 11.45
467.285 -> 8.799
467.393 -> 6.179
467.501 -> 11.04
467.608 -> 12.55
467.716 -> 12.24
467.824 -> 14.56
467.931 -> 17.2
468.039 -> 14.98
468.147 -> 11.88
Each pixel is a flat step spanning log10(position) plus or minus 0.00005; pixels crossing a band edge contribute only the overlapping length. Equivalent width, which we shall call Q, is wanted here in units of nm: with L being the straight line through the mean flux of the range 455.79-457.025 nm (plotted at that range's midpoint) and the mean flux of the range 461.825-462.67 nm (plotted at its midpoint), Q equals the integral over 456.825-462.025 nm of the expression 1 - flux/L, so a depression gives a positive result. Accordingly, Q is 0.42 nm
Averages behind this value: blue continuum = 15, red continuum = 15.4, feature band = 14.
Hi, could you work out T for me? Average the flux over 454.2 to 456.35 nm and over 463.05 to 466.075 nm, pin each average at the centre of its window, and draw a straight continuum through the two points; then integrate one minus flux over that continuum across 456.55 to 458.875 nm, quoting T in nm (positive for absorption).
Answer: -0.213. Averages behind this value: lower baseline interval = 12.4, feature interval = 13.7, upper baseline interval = 13.2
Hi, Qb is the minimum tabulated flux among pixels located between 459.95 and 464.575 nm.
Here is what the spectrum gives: 8.913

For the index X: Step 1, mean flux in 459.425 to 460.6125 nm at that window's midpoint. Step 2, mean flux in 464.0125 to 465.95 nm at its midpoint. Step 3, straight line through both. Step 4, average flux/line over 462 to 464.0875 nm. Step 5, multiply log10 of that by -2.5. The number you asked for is 0.012 mag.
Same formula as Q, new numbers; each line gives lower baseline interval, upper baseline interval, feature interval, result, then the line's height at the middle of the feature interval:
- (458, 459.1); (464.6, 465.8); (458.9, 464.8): -0.45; 12.9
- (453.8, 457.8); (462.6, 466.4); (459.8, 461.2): -0.05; 13.3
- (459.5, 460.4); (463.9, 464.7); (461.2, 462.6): -0.19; 13.6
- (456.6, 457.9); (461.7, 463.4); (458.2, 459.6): 0.11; 14.3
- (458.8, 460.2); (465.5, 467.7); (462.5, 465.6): 0.17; 13.7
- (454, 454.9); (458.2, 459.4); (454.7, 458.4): -0.36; 12.2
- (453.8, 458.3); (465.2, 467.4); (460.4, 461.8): -0.15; 13.4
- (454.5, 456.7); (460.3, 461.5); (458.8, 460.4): 0.08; 14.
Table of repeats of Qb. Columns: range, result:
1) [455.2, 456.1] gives 7.516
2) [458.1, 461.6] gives 8.593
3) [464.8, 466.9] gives 9.748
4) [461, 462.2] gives 11.45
